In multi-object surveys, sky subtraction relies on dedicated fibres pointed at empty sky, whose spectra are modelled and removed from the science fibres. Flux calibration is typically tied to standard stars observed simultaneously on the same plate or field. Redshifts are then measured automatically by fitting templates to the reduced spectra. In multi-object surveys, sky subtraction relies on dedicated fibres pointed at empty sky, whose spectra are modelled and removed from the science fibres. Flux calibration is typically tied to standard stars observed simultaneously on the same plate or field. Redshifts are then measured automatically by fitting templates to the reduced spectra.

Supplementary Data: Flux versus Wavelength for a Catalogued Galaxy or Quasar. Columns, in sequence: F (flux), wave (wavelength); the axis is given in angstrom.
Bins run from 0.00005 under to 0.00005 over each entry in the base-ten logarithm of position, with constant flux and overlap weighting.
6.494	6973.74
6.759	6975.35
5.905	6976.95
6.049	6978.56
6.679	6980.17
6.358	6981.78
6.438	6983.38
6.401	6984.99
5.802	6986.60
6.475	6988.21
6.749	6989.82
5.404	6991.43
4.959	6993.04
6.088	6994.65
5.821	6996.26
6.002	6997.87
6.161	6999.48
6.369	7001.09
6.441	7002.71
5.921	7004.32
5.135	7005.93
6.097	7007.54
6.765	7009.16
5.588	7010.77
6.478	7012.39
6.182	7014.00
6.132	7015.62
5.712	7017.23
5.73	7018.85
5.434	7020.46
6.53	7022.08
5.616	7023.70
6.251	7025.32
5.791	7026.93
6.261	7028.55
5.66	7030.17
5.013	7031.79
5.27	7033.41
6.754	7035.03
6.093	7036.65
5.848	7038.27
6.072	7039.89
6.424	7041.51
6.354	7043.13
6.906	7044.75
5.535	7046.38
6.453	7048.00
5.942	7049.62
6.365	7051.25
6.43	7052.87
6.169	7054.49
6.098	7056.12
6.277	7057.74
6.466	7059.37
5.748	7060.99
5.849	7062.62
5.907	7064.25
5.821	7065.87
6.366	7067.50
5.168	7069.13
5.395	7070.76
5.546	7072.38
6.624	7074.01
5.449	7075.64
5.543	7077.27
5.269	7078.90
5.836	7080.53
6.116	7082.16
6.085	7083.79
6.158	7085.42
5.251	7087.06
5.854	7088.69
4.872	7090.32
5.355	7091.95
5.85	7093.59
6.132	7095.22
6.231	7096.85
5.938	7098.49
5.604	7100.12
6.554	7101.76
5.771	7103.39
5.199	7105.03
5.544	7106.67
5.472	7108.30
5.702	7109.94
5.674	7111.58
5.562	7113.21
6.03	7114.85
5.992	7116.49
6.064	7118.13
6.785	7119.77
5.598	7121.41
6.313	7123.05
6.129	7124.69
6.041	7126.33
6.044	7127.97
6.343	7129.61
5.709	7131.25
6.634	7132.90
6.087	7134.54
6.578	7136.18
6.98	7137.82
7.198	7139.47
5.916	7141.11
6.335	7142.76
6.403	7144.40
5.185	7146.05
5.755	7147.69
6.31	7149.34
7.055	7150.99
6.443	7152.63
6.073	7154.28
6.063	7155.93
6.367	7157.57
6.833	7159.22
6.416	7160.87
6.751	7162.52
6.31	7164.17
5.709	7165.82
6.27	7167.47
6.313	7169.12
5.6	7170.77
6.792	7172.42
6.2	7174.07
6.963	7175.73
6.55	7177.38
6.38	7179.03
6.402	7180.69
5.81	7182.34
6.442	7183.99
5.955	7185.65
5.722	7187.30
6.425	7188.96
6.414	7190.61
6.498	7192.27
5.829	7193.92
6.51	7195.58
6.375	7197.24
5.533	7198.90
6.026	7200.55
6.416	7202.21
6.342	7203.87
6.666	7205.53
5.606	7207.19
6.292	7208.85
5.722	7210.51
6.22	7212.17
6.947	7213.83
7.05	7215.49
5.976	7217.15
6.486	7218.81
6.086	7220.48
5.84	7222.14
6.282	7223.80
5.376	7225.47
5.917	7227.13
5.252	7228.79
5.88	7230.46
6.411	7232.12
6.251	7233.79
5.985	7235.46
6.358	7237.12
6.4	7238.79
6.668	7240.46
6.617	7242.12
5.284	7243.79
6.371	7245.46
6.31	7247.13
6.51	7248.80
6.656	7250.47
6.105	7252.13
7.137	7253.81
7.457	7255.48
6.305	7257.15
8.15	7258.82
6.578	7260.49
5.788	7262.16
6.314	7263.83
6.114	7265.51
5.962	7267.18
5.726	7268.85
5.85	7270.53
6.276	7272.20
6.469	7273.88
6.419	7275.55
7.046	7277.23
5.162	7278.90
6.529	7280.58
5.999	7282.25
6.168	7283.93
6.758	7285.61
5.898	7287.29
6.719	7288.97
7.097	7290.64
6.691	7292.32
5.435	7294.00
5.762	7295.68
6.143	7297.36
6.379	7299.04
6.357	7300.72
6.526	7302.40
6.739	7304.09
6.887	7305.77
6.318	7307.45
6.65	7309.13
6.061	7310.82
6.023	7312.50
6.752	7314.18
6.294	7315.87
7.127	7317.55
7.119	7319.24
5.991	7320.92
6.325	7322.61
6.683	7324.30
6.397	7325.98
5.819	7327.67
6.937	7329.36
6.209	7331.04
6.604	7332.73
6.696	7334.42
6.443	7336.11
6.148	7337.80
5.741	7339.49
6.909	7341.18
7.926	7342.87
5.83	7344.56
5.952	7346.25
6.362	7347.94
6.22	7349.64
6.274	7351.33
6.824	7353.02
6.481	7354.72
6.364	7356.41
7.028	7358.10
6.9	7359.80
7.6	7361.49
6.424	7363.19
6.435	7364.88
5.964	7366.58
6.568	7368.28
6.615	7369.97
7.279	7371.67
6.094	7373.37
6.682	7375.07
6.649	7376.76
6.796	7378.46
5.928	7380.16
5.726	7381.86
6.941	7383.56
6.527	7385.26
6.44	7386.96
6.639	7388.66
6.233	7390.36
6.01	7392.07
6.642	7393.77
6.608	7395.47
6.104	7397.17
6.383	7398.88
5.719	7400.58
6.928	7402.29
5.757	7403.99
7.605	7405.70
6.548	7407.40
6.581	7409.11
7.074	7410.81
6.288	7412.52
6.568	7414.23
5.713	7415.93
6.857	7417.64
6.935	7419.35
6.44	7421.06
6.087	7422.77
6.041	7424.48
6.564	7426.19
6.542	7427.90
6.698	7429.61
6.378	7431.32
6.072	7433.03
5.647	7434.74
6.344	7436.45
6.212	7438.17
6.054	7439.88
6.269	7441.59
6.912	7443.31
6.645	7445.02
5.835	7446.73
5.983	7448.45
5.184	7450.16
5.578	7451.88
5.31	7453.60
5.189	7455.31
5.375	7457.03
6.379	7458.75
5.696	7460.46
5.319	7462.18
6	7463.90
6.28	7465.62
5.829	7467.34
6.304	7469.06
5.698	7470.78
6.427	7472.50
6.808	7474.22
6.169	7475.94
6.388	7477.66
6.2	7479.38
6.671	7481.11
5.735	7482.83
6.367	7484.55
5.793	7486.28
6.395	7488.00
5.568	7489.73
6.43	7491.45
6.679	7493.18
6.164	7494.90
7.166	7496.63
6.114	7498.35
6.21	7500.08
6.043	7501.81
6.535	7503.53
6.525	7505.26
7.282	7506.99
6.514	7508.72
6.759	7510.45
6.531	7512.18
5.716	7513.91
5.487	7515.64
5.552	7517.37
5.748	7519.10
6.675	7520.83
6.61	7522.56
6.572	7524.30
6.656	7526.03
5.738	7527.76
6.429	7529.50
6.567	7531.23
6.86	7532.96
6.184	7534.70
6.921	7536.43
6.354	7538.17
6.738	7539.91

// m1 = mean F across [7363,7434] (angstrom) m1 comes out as 6.45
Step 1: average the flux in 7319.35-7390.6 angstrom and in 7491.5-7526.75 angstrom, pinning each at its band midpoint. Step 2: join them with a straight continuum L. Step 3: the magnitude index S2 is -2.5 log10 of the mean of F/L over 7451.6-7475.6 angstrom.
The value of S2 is 0.09 mag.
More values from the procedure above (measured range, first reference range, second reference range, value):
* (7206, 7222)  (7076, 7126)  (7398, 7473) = -0.06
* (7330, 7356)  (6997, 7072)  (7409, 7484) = -0.05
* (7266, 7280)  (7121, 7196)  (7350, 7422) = 0.05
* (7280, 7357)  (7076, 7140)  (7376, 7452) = -0.03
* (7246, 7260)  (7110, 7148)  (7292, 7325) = -0.08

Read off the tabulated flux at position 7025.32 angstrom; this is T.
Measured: 6.251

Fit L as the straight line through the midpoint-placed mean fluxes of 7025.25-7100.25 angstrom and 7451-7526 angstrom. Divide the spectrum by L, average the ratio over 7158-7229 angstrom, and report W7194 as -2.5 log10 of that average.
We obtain -0.04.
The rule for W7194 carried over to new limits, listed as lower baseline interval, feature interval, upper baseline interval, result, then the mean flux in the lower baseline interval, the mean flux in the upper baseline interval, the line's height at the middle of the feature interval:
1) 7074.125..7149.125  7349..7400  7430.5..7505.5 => -0.08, 5.95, 6.11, 6.07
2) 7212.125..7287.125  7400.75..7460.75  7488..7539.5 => 0.02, 6.3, 6.37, 6.35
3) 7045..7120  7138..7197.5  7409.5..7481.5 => -0.06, 5.87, 6.16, 5.94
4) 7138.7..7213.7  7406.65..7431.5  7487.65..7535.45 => -0.03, 6.26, 6.35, 6.32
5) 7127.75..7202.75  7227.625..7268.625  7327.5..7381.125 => 0.01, 6.28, 6.53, 6.39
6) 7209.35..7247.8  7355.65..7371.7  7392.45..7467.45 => -0.08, 6.16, 6.21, 6.19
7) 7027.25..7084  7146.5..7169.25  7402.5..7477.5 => -0.05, 5.97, 6.2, 6.03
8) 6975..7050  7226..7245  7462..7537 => 0.01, 6.06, 6.29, 6.16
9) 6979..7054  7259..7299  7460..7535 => -0.01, 6.06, 6.26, 6.17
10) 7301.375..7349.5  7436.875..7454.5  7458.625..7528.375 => 0.05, 6.48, 6.24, 6.31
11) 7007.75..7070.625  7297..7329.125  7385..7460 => -0.05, 6.03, 6.26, 6.2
